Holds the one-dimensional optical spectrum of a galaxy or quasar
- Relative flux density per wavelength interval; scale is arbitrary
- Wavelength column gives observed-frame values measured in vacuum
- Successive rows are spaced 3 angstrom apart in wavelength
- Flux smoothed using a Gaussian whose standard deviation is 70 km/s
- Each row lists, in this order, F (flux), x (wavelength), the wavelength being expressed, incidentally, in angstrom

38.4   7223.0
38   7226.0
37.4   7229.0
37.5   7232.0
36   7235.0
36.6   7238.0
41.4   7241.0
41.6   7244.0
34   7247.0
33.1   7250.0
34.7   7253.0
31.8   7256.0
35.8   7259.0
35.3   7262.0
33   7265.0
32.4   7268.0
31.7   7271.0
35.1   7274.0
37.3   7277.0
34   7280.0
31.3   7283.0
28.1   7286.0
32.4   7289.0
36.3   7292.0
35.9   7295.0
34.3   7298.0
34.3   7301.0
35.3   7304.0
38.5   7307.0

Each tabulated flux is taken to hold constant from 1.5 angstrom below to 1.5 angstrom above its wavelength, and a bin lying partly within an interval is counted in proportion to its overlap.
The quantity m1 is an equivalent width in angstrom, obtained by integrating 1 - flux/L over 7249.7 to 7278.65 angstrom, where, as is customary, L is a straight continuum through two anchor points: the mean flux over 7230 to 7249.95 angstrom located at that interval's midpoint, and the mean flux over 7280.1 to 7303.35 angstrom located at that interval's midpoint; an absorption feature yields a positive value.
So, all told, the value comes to 1.2 angstrom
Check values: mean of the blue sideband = 37.5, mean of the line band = 34.1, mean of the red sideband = 33.4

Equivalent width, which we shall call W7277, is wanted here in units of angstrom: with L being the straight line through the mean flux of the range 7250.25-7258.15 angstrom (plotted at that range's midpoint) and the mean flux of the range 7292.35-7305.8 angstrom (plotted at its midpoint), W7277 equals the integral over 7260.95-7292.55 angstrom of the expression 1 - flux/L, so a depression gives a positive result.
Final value 1.0 angstrom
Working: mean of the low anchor 33.4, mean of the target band 33.2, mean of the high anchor 35.1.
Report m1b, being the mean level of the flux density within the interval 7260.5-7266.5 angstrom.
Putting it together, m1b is 34.1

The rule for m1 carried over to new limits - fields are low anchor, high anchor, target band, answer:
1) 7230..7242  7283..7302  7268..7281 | 0.2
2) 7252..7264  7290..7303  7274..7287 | 0.6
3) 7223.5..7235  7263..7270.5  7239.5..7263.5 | -0.9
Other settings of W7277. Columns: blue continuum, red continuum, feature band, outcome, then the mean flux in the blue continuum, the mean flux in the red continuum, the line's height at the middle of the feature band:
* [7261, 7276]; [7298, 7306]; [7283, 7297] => 0.59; 33.6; 34.9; 34.4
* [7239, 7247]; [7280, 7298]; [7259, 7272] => 1.08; 39.8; 33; 36.5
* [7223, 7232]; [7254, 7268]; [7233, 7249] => -0.69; 37.8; 33.8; 36.2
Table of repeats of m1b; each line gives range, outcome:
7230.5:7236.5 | 36.8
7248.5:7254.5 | 33.9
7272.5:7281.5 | 35.5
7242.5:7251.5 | 36.2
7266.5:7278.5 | 34.1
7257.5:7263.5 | 35.5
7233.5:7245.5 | 38.9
